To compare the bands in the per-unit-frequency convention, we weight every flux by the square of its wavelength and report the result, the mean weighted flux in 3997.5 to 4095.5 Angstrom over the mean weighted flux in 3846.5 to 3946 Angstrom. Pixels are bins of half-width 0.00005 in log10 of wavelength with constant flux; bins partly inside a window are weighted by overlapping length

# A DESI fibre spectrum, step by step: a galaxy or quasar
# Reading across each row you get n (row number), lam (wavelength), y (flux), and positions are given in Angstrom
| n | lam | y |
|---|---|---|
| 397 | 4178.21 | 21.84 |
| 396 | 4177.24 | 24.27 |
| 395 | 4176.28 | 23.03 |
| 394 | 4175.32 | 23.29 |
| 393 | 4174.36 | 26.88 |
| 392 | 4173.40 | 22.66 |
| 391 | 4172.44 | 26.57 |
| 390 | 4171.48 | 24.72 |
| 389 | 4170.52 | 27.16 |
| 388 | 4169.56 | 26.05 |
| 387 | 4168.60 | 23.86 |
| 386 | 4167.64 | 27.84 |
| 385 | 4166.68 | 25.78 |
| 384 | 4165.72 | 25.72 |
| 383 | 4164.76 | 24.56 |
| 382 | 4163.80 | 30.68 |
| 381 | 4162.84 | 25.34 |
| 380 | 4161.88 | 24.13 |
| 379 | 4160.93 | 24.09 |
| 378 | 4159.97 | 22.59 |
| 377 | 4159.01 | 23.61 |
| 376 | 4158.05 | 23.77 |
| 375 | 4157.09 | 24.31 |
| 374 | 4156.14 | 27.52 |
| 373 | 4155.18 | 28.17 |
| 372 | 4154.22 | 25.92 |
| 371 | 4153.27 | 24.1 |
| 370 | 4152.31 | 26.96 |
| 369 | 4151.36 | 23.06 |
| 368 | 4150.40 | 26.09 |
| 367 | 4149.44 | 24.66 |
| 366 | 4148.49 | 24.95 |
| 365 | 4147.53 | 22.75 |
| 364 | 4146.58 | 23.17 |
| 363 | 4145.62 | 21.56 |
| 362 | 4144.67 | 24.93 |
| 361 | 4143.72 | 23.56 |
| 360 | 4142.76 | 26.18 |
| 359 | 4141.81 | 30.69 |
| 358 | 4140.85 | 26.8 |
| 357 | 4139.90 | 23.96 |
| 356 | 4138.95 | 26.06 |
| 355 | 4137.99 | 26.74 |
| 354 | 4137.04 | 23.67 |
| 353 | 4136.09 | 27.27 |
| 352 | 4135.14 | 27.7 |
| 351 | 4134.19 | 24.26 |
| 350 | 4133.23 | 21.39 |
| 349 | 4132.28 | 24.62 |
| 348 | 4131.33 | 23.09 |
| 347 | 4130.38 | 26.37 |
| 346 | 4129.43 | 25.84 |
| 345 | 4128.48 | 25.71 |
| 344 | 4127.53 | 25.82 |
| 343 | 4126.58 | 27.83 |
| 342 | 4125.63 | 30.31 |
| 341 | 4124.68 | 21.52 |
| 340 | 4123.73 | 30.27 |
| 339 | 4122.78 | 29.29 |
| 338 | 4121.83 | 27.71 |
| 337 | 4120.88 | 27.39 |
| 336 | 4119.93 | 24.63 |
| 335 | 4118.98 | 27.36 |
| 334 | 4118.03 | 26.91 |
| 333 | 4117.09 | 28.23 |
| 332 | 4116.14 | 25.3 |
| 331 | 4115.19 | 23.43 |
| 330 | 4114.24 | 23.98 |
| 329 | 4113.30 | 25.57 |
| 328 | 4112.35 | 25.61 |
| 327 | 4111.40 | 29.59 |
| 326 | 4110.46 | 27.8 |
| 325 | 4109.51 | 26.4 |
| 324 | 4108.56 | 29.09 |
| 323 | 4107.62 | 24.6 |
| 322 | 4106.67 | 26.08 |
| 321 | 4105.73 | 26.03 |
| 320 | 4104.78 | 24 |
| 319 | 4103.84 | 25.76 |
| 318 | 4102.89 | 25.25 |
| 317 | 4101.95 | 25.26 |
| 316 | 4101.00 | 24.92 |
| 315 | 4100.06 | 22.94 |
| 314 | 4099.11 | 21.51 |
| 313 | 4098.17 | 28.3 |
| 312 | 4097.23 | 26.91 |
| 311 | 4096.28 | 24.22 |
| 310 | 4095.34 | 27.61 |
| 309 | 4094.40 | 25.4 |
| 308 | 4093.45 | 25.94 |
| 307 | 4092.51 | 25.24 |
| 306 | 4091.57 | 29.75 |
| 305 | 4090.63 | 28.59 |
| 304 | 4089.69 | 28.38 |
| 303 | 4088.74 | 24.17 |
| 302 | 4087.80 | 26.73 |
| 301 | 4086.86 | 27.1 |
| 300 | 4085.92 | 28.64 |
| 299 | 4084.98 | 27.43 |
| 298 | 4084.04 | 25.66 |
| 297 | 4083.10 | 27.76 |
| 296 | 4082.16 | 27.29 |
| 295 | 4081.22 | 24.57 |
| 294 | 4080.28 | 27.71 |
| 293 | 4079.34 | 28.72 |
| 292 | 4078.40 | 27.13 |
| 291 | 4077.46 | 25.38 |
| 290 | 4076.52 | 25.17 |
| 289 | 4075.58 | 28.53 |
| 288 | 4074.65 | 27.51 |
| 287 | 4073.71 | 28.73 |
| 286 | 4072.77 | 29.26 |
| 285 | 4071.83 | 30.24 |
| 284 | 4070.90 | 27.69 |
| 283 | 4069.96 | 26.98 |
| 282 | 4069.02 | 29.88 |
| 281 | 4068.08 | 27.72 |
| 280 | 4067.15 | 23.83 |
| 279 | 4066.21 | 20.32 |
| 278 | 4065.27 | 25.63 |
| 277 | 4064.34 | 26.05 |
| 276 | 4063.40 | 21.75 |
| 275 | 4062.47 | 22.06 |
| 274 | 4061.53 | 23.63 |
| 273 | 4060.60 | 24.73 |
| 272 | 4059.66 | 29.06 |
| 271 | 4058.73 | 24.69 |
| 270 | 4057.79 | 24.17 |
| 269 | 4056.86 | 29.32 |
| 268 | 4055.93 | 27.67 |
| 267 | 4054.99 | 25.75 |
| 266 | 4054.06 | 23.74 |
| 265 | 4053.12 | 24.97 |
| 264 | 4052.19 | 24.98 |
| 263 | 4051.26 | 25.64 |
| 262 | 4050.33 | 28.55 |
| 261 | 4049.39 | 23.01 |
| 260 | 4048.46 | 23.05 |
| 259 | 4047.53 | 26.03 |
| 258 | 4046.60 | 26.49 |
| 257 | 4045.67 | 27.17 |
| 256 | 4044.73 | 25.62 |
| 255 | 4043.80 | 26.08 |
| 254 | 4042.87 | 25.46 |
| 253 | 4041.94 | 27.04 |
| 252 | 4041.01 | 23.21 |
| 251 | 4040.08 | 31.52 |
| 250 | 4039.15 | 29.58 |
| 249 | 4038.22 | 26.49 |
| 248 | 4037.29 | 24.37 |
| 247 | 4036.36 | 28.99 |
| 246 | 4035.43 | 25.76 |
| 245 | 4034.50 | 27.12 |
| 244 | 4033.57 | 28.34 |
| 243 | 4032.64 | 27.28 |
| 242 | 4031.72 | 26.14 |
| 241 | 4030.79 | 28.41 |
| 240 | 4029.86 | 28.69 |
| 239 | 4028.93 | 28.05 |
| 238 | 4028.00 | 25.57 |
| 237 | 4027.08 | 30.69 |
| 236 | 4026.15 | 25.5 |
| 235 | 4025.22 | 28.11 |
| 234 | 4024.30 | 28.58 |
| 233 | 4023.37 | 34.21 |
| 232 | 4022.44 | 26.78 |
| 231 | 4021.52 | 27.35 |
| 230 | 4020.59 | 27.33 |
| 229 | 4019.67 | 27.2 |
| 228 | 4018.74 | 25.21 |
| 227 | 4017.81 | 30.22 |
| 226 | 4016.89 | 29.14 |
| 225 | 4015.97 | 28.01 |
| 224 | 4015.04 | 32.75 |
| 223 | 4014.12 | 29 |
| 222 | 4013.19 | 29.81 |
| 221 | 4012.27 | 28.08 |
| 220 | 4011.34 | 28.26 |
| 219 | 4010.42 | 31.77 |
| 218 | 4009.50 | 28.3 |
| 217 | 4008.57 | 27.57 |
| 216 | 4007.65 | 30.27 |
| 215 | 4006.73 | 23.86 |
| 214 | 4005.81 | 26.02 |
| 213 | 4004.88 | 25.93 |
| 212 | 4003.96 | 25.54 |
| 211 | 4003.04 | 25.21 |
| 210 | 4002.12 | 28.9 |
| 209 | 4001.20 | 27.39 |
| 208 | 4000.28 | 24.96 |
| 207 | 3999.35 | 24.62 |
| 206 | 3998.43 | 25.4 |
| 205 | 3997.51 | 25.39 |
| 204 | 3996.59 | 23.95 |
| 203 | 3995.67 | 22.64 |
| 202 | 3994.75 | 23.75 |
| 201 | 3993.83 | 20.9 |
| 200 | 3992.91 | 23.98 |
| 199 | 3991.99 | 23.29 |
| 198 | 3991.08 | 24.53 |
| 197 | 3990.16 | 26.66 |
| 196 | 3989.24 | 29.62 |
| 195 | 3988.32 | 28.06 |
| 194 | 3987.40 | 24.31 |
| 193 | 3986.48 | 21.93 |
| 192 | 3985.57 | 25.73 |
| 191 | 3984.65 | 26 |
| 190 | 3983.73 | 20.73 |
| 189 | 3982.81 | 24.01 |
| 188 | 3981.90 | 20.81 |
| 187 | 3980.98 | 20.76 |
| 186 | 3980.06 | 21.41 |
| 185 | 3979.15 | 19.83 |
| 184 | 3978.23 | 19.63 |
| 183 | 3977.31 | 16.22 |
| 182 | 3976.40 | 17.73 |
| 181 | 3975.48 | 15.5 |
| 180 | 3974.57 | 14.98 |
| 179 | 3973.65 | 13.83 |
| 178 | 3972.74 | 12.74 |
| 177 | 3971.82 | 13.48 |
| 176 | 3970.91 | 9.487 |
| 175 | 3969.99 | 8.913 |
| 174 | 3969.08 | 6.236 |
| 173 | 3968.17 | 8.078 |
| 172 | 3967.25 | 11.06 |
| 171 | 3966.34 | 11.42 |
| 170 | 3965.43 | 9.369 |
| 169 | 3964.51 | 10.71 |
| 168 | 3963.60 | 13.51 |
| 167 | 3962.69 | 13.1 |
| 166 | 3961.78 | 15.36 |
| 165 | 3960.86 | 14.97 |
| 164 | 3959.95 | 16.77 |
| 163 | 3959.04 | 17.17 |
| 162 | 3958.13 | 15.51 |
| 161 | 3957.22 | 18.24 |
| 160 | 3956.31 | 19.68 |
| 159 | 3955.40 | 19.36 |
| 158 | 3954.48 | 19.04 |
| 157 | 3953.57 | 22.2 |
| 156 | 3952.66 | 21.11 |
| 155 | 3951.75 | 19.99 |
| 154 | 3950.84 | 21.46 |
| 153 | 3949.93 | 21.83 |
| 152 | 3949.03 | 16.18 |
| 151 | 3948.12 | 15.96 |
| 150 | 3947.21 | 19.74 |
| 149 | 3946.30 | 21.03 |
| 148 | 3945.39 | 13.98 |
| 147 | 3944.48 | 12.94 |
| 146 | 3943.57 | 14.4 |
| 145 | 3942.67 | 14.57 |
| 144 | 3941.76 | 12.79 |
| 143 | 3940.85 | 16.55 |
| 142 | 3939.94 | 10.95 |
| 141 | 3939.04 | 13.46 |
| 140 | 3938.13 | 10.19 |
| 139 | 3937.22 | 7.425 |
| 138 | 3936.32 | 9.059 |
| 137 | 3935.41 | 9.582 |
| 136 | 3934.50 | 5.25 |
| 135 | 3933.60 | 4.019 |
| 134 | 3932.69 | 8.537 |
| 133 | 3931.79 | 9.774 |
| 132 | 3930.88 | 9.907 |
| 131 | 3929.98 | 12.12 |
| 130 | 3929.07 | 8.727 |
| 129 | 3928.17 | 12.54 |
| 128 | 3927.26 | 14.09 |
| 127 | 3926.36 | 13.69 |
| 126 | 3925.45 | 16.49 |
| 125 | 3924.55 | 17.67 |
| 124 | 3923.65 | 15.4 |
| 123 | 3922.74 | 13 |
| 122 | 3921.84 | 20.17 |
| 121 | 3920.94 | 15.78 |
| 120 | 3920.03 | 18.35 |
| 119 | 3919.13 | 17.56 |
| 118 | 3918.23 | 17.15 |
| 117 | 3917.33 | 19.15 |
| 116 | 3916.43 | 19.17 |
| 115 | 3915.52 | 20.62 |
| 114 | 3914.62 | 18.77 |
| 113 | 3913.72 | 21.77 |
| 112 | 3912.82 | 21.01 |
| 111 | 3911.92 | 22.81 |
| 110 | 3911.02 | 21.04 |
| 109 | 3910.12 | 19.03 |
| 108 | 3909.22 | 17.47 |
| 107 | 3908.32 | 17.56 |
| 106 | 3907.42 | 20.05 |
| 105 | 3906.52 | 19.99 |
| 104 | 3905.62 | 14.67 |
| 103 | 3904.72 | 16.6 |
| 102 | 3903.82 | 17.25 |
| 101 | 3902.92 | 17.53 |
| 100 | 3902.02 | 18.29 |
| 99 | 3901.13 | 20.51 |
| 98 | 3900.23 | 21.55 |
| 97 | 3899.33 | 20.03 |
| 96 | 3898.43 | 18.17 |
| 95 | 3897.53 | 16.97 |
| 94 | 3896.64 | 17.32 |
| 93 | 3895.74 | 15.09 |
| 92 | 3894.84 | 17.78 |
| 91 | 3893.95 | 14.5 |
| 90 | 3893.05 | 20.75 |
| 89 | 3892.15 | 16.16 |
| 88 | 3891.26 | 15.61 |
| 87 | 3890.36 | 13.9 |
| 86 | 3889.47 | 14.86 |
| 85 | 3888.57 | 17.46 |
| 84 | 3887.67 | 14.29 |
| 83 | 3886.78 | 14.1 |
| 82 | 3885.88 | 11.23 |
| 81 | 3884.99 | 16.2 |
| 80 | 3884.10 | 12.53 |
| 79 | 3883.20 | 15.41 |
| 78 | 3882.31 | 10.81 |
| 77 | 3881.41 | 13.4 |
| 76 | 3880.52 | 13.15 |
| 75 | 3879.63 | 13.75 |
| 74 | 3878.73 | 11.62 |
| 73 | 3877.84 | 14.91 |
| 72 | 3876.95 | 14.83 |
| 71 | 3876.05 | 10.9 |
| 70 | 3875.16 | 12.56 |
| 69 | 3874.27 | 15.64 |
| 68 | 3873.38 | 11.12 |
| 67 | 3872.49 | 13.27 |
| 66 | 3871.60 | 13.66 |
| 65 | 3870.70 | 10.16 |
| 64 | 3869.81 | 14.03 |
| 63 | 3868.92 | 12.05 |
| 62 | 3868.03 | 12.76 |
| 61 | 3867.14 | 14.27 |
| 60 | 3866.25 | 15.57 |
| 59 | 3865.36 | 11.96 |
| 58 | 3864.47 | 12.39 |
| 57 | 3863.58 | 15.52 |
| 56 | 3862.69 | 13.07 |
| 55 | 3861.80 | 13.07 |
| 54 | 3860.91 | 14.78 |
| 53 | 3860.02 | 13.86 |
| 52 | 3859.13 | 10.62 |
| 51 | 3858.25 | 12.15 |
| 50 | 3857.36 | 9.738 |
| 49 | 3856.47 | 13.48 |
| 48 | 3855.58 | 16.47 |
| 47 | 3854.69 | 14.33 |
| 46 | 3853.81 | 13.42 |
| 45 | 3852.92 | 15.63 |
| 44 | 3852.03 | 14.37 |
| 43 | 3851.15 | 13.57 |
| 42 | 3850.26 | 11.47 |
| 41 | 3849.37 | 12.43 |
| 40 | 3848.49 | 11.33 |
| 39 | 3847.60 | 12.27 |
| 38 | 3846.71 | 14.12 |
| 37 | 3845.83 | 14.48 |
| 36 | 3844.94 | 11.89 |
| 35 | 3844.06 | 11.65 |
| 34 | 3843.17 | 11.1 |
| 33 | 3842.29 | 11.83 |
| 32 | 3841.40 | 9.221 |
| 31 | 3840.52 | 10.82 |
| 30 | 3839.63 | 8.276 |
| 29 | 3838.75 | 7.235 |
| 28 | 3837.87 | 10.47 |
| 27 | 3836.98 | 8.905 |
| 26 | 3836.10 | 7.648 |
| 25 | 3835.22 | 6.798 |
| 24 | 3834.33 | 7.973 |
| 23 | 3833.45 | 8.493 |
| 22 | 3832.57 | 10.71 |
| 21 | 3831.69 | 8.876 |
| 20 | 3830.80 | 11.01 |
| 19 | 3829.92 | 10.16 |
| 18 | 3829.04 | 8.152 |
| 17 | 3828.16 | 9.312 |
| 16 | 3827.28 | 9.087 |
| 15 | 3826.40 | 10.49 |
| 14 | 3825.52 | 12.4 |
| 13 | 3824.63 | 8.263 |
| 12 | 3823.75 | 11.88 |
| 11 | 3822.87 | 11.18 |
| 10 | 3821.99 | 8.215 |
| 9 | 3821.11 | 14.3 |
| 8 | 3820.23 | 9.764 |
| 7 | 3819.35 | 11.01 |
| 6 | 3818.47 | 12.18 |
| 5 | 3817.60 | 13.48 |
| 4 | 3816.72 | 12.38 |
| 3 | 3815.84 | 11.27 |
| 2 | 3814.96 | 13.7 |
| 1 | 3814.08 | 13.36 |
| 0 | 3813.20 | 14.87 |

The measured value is 1.99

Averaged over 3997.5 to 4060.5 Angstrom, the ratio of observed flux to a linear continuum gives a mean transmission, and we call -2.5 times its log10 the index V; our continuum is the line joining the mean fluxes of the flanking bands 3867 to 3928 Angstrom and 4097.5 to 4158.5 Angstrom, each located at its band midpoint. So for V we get -0.25 mag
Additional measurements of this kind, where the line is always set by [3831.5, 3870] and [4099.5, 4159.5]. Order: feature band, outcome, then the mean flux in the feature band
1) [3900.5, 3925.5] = -0.22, 18.4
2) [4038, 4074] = -0.18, 26.1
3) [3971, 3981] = 0.10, 16.5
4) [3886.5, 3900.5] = -0.19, 16.8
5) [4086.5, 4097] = -0.12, 26.6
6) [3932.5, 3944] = 0.47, 10.6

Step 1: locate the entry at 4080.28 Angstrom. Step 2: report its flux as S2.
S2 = 27.71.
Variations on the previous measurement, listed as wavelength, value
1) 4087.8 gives 26.73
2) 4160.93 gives 24.09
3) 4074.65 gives 27.51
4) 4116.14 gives 25.3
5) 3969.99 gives 8.913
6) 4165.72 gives 25.72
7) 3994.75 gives 23.75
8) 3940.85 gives 16.55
